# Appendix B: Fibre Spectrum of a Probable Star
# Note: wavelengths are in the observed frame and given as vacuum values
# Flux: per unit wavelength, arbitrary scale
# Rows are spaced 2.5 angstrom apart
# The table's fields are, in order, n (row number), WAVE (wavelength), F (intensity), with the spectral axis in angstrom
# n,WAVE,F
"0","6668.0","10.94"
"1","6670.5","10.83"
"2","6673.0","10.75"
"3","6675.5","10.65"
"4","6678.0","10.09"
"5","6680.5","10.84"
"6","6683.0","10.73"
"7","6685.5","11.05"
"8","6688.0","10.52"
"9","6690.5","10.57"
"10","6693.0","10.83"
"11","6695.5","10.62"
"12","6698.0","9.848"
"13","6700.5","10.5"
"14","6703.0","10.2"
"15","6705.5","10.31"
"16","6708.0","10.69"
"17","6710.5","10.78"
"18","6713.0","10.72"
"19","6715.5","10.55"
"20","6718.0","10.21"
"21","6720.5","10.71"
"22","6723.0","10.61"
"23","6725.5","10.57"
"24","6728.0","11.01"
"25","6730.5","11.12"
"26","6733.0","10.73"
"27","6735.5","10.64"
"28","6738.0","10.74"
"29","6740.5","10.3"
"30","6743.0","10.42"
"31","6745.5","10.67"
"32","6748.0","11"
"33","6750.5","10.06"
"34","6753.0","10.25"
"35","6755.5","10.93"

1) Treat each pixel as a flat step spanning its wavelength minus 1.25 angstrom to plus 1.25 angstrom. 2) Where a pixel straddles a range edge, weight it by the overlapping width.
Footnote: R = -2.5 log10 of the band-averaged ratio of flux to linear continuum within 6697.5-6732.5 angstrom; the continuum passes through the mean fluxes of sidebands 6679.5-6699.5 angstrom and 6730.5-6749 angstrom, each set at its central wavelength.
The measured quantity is 0.01 mag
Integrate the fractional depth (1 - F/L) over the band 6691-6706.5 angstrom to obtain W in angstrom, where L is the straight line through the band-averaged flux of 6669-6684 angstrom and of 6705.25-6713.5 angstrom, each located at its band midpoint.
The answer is 0.38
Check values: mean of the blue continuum 10.7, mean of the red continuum 10.7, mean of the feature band 10.4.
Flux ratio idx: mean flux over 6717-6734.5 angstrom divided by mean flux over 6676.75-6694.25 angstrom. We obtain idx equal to 1.00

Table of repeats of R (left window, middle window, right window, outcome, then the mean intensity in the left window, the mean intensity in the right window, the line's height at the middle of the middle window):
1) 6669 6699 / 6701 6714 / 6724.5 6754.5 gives 0.01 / 10.6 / 10.6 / 10.6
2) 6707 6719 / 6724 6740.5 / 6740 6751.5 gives -0.02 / 10.6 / 10.5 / 10.5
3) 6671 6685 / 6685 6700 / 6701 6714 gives 0.00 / 10.6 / 10.5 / 10.6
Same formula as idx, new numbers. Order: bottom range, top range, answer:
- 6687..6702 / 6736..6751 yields 1.01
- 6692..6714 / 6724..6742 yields 1.02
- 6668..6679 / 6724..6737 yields 1.02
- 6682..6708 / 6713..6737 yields 1.02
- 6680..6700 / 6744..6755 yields 0.99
